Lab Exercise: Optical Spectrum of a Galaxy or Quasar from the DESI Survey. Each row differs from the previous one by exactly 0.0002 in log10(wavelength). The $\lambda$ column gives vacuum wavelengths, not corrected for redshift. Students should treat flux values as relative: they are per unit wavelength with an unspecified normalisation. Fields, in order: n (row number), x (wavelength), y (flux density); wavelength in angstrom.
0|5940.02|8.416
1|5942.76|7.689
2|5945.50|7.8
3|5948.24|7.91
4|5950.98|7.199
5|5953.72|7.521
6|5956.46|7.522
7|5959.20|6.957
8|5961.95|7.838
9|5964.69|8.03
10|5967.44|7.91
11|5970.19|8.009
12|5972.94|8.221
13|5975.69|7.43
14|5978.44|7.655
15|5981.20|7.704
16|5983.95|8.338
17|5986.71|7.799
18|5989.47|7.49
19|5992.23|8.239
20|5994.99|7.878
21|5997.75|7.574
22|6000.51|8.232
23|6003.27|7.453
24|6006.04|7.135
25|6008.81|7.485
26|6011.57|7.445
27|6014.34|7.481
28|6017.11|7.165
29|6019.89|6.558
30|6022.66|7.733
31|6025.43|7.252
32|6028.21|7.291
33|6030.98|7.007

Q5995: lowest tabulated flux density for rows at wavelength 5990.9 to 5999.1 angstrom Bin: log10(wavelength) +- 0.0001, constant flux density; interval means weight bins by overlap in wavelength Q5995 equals 7.574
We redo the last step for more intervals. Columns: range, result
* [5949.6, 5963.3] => 6.957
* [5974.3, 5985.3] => 7.43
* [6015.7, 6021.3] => 6.558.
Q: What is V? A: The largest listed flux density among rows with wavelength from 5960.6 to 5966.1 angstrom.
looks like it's 8.03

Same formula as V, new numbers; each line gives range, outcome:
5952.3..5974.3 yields 8.221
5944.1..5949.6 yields 7.91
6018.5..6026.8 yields 7.733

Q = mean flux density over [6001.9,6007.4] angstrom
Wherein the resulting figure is 7.29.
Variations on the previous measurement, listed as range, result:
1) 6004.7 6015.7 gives 7.39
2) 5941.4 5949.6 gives 7.8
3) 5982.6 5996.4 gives 7.94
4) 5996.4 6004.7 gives 7.75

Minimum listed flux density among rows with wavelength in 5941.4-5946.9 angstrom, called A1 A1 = 7.689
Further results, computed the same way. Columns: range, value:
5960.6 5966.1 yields 7.838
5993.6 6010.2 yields 7.135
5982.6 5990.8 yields 7.49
